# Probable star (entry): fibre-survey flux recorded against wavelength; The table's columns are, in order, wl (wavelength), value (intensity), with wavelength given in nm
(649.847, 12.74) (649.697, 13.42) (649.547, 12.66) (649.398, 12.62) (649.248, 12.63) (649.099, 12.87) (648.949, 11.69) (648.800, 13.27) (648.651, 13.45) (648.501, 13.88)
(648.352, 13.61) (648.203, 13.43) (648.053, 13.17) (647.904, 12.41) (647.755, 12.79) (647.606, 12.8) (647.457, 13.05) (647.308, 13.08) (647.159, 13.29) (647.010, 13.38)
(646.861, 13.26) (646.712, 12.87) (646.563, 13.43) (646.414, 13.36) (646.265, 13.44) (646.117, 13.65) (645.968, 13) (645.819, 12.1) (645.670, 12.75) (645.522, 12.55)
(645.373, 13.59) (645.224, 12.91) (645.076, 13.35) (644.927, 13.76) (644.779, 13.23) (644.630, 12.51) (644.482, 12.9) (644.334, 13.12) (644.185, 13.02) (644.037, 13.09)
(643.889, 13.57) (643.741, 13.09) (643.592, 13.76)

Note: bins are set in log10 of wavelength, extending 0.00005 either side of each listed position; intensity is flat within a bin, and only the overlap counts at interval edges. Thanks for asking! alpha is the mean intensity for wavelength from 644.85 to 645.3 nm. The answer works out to 13.3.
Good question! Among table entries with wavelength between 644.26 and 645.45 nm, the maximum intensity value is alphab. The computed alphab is 13.76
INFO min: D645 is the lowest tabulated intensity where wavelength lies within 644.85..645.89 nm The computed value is 12.1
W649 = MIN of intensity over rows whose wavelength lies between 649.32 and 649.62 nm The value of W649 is 12.62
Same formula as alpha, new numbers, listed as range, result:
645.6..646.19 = 12.9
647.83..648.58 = 13.3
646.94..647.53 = 13.2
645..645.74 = 13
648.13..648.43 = 13.6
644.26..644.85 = 12.9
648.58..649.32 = 12.8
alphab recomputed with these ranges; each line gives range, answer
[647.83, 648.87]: 13.88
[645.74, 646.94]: 13.65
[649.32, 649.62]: 12.66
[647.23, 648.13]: 13.17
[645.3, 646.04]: 13.59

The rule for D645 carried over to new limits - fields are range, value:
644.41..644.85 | 12.51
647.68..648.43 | 12.41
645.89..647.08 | 12.87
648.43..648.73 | 13.45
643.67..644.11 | 13.09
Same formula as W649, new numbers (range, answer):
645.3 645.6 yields 12.55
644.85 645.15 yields 13.35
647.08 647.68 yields 12.8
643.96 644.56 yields 12.9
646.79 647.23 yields 13.26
